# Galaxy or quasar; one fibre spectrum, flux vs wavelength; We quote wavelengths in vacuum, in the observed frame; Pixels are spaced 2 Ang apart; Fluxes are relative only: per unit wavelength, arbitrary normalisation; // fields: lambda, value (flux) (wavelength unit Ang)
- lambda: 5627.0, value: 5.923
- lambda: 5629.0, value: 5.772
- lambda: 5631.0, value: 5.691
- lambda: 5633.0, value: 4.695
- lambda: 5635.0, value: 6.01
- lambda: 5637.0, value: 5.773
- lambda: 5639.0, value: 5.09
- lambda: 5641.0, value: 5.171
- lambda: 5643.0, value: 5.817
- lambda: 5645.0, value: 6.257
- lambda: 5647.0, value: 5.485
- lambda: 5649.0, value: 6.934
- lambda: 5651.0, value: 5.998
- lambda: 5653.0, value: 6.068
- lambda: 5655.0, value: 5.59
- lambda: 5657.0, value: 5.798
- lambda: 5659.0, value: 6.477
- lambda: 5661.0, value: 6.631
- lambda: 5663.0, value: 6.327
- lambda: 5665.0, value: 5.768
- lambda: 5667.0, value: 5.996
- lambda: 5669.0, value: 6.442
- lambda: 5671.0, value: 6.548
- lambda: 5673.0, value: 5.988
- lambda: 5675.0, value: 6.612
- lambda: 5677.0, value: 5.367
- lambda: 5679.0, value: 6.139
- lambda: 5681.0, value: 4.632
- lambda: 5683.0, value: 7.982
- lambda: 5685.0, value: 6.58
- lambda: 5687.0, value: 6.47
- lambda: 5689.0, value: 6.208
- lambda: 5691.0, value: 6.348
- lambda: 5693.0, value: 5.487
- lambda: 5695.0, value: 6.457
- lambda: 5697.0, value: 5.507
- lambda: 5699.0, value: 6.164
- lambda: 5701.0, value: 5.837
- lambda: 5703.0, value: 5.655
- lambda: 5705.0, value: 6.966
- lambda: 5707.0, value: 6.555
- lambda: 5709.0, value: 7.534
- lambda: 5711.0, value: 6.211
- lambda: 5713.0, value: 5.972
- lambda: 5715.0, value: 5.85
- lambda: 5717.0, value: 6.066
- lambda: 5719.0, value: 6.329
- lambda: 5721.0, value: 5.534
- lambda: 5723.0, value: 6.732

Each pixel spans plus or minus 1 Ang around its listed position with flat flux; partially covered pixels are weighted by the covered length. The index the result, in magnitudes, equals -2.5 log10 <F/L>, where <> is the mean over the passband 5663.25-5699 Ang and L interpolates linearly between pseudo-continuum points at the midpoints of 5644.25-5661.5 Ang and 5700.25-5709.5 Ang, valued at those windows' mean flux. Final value 0.03 mag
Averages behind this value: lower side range 6.12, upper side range 6.47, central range 6.15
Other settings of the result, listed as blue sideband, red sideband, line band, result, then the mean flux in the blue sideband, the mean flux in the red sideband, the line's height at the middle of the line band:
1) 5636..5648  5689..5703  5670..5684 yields -0.06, 5.6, 5.96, 5.83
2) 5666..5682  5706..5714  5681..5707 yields 0.01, 5.97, 6.57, 6.3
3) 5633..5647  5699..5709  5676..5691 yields -0.01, 5.6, 6.37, 6.13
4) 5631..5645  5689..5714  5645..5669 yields -0.07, 5.5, 6.22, 5.72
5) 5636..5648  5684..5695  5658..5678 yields -0.05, 5.6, 6.24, 5.95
